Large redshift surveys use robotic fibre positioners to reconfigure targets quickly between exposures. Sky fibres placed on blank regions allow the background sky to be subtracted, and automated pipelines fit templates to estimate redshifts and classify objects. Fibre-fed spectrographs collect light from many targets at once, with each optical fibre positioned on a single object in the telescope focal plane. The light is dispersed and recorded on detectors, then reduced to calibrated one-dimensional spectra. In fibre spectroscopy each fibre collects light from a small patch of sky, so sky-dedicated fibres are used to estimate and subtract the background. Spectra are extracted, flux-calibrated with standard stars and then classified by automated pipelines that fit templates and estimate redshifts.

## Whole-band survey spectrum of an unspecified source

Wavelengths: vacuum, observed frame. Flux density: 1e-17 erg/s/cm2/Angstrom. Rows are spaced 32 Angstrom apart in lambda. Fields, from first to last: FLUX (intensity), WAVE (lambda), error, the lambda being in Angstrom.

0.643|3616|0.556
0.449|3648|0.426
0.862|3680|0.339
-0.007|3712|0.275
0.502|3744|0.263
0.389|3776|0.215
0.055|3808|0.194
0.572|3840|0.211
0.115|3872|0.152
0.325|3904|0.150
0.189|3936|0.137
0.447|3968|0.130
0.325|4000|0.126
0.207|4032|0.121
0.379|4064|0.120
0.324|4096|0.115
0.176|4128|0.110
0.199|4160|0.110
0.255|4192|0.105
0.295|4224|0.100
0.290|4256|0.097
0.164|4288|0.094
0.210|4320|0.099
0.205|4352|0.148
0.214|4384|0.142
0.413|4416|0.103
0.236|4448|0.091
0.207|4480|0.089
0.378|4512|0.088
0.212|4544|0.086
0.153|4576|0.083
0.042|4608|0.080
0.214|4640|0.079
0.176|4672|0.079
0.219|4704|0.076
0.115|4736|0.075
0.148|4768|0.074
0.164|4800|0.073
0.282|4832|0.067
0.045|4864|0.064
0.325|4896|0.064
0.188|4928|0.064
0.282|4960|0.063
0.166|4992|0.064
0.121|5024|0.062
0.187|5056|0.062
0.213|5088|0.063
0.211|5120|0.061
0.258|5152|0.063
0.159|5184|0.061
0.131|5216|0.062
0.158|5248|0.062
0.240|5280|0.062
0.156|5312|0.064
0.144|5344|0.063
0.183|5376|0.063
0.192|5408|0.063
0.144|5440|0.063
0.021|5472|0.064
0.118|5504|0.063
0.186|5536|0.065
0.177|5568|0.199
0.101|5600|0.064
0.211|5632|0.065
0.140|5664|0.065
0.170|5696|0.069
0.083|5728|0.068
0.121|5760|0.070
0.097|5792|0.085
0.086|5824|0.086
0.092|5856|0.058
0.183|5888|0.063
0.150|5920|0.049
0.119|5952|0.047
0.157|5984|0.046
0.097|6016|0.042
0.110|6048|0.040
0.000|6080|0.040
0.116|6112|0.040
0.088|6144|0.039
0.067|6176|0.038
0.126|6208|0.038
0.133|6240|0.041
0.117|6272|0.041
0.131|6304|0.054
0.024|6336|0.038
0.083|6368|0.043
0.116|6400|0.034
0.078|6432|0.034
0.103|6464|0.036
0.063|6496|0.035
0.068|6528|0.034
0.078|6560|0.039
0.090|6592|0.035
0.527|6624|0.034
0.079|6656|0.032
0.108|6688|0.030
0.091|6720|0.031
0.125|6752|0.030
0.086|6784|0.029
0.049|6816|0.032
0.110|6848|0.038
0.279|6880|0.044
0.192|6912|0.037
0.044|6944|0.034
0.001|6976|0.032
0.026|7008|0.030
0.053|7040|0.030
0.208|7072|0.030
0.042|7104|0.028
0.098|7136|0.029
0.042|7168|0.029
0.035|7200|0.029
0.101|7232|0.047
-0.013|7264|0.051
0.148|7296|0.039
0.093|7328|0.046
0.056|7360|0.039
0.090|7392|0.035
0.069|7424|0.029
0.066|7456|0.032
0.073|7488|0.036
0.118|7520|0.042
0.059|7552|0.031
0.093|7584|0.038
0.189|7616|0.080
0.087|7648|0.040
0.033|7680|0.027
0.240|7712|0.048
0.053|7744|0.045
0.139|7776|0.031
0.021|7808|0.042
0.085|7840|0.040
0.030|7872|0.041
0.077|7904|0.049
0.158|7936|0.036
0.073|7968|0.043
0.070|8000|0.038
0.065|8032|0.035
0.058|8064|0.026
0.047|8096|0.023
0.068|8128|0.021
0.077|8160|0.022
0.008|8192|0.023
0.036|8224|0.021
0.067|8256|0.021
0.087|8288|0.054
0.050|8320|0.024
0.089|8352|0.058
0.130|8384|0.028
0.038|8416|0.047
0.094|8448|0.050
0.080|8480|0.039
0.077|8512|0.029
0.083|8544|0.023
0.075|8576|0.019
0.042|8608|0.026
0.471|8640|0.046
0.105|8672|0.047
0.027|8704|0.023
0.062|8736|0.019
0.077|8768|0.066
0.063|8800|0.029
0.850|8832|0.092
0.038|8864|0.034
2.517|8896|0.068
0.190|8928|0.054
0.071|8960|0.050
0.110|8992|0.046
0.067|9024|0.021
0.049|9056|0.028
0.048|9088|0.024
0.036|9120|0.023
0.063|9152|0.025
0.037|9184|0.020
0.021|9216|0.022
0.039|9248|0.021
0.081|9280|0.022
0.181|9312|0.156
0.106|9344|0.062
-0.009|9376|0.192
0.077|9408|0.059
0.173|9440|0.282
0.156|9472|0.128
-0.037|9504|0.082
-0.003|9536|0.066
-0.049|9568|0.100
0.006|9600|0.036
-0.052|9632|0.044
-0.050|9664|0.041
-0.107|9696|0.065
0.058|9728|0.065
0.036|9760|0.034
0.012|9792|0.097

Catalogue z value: 0.78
